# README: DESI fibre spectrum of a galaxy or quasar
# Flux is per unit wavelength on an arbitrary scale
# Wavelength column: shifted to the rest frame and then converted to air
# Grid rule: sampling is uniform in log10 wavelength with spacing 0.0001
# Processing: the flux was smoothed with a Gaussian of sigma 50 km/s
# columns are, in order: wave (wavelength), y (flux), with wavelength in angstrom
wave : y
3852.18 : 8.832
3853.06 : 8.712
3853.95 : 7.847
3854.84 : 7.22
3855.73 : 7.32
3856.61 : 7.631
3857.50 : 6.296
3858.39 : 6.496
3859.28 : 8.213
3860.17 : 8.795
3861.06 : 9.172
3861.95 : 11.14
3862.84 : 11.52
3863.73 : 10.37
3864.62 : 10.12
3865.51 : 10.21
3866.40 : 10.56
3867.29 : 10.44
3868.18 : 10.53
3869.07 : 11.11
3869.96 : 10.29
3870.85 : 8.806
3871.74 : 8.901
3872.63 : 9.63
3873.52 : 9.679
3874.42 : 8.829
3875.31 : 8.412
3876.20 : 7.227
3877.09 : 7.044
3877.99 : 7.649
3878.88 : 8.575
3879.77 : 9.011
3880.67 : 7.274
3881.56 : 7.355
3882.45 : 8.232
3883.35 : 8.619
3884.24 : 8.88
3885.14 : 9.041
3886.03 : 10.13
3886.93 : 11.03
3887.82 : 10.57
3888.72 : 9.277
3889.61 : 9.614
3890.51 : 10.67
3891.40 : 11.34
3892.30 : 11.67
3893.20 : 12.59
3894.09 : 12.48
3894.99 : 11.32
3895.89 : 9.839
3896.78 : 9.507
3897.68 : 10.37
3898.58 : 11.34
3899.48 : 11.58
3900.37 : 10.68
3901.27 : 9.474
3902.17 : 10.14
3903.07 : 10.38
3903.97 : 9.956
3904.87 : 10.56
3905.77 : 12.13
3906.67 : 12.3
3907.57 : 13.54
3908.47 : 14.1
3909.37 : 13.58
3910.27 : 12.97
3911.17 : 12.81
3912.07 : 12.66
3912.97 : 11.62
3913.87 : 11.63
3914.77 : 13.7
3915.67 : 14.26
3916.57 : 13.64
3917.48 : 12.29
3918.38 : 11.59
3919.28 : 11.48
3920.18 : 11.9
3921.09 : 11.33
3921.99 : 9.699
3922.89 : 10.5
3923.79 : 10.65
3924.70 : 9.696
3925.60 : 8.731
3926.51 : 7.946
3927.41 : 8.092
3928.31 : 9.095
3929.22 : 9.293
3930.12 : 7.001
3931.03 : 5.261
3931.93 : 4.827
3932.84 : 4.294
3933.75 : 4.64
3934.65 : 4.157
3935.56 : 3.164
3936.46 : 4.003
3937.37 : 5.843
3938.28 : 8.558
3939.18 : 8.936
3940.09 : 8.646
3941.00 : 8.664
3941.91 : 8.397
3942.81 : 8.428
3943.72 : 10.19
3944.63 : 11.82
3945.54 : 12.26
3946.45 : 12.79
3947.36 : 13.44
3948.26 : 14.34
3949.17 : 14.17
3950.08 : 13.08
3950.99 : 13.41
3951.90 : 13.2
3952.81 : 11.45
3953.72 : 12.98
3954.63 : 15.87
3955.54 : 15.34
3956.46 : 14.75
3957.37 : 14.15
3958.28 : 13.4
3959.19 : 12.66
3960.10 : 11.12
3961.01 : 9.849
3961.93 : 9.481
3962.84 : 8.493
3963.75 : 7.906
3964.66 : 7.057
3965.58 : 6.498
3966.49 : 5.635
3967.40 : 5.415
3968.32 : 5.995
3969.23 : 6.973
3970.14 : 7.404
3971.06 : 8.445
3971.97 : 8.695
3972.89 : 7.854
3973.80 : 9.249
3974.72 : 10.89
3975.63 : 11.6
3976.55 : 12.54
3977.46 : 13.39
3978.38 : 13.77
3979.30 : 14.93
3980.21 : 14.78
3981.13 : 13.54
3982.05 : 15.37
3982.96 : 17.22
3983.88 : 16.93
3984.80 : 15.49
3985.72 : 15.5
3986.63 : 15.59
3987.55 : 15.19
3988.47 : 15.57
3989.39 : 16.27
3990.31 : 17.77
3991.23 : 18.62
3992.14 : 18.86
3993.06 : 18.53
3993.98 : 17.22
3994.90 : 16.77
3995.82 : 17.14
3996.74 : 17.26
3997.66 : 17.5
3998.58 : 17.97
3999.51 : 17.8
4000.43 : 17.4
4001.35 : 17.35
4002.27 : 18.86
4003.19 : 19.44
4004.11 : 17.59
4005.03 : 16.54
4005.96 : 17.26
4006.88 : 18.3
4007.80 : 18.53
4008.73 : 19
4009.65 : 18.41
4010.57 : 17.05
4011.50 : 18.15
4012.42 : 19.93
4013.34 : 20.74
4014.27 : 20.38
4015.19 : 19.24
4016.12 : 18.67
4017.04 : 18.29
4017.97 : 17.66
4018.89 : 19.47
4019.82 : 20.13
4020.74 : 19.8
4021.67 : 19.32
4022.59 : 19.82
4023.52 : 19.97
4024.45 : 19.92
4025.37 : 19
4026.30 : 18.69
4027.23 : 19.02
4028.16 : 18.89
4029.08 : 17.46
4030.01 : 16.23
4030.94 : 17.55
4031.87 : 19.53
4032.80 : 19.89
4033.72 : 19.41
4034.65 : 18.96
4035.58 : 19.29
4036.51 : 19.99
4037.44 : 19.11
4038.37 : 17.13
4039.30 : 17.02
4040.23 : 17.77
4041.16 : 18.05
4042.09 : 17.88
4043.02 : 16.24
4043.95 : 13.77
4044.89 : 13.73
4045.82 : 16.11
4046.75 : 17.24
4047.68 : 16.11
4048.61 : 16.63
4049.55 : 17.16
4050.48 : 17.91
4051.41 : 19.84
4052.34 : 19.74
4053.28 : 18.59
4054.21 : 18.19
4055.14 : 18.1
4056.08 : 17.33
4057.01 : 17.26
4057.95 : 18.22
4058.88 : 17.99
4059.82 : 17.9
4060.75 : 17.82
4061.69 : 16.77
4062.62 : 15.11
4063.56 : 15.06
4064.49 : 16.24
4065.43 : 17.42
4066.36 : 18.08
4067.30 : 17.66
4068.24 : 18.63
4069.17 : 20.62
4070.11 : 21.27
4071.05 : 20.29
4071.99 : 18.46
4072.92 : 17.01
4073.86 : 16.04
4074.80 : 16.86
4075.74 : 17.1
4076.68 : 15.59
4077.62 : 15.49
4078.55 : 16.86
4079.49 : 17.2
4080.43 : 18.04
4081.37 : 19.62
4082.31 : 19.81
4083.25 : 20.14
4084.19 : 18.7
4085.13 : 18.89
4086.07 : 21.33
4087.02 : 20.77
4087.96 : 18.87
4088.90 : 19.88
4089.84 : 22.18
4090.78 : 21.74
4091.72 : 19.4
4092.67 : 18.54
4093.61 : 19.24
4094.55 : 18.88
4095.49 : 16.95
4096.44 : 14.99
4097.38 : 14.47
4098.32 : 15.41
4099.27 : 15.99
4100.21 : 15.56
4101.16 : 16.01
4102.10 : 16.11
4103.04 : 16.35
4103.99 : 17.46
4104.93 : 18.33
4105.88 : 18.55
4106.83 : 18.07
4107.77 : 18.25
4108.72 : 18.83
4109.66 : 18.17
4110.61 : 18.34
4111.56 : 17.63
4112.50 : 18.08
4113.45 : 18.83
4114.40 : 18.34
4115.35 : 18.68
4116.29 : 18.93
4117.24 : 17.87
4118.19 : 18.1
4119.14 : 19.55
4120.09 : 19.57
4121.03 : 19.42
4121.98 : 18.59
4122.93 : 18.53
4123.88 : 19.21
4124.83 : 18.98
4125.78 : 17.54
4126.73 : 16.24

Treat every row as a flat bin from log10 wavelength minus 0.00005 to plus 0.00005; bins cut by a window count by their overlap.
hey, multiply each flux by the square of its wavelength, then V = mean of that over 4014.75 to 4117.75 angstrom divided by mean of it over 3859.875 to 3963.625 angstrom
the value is 1.89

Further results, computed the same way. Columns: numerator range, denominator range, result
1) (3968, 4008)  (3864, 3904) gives 1.62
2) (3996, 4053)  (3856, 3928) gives 1.89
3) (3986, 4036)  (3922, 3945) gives 2.49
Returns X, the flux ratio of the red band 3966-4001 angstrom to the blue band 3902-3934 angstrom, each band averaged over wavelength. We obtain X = 1.32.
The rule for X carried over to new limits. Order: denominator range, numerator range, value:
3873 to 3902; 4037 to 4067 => 1.78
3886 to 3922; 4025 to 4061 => 1.55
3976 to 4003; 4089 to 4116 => 1.09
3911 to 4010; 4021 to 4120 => 1.47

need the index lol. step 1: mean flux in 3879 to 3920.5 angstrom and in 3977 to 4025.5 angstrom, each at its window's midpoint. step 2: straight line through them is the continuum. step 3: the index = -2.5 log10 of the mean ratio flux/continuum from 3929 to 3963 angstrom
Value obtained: 0.371 mag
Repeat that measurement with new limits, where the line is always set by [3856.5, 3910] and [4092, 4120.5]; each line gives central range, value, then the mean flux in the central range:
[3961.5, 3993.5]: 0.093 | 12.2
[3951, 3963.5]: 0.003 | 12.5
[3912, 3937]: 0.233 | 9.12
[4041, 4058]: -0.099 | 17.2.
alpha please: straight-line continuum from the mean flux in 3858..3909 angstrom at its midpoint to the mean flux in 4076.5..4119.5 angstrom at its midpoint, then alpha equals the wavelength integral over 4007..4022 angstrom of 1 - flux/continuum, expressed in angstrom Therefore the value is -4.0 angstrom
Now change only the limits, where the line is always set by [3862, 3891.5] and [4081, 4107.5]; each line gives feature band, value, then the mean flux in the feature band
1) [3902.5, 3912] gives -1.4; 12.2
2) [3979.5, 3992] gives -2.0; 16.1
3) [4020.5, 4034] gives -2.9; 18.9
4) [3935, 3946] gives 3.5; 8.2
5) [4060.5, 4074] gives -0.5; 17.8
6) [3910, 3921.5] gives -1.5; 12.4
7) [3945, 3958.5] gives -1.2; 13.6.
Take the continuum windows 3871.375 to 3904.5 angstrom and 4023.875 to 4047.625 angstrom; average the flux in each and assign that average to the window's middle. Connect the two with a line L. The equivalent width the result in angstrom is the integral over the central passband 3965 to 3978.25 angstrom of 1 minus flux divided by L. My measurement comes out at 5.2 angstrom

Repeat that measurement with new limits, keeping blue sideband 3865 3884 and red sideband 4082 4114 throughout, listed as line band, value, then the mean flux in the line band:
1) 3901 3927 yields -2.39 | 11.6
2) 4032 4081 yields -3.39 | 17.6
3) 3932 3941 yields 4.40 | 5.9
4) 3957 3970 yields 3.91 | 8.83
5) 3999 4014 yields -3.99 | 18.3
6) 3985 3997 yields -2.69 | 16.9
